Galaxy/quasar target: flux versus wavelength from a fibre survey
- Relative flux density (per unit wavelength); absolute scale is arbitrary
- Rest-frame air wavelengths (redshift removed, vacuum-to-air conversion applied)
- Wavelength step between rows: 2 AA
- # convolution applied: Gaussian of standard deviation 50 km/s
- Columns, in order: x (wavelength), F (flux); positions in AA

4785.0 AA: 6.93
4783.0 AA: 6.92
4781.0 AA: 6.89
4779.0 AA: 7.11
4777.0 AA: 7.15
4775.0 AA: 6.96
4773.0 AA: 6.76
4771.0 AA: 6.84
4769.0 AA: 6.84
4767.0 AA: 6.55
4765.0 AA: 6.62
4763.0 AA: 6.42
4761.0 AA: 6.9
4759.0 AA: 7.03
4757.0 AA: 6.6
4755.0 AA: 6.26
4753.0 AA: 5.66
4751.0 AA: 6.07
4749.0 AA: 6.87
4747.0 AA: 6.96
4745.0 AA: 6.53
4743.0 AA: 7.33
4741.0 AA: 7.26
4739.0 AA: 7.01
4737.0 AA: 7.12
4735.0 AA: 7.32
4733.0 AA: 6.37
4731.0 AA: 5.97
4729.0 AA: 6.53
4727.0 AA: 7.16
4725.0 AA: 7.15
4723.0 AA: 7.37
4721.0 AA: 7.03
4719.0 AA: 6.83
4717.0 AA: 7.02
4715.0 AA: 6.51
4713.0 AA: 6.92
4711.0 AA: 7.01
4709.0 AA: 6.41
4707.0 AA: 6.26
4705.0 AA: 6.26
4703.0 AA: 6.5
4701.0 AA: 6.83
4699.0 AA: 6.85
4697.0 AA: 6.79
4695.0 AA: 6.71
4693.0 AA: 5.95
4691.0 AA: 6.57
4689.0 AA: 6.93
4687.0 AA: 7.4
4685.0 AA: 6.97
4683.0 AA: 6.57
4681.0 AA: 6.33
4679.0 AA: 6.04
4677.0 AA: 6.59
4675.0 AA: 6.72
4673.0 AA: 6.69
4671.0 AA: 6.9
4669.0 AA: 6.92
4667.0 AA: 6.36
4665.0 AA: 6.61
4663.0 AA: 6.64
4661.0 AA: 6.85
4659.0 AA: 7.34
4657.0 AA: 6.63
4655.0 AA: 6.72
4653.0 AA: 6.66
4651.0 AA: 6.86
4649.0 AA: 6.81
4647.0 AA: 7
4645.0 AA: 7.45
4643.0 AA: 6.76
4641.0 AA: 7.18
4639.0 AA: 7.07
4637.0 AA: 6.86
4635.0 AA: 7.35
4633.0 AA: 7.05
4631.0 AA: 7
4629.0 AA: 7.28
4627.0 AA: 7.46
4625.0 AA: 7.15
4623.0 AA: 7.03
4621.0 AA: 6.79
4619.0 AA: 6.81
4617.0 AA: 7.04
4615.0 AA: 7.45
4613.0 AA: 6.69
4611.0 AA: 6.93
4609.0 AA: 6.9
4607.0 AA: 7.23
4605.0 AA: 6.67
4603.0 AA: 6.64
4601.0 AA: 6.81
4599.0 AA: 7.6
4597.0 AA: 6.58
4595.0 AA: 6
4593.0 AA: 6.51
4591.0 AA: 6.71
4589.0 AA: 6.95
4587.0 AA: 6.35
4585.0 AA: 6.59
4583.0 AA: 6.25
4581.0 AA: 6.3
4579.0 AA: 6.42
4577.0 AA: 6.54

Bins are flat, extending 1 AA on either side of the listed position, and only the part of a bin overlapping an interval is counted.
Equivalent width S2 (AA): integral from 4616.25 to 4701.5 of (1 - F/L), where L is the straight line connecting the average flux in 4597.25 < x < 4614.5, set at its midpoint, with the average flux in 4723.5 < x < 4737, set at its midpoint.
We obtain 0.4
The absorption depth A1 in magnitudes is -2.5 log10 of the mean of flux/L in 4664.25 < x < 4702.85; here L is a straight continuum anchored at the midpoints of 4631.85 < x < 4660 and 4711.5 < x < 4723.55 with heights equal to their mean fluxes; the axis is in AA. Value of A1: 0.05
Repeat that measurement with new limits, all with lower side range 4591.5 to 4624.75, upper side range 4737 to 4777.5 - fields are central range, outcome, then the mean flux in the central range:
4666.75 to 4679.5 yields 0.03 mag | 6.64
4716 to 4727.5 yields -0.05 mag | 7.09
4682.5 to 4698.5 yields 0.01 mag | 6.75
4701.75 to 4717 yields 0.03 mag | 6.59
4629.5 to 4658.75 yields -0.02 mag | 6.97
